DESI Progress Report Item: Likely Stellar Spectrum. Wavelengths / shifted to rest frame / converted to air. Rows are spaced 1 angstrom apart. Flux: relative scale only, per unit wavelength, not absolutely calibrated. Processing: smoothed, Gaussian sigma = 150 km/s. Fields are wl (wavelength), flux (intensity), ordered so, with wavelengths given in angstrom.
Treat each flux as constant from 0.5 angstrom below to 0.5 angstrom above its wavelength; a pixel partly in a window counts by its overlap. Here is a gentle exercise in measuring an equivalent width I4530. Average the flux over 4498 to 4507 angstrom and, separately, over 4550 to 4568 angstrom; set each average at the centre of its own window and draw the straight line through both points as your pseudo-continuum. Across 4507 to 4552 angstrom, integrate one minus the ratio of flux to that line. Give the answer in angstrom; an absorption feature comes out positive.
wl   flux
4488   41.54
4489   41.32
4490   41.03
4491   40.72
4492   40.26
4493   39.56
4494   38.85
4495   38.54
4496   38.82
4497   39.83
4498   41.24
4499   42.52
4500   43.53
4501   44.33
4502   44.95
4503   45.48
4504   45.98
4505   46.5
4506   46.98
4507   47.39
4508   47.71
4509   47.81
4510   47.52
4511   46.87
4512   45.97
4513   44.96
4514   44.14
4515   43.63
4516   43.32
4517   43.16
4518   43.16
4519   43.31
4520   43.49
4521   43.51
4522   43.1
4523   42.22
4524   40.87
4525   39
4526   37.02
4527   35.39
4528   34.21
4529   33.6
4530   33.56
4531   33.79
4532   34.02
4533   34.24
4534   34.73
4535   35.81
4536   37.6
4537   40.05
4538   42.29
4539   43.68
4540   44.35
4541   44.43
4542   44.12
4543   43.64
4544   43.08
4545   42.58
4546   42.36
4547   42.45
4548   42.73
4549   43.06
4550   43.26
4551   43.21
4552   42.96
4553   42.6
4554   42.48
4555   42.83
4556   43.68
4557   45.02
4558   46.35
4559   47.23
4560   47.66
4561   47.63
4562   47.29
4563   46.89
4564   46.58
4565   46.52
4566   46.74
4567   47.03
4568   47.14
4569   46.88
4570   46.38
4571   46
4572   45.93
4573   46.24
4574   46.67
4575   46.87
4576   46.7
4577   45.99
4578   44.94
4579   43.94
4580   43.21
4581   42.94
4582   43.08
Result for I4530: 3.7 angstrom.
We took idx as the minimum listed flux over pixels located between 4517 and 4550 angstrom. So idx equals 33.56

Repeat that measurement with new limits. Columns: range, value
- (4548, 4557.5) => 42.48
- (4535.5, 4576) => 37.6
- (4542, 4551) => 42.36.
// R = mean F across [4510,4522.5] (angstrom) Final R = 44.2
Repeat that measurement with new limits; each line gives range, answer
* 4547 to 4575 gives 45.4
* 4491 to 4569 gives 42.7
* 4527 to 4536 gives 34.5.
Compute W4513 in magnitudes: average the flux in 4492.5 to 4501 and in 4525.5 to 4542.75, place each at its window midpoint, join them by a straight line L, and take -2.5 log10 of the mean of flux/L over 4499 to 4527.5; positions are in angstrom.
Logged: -0.118 mag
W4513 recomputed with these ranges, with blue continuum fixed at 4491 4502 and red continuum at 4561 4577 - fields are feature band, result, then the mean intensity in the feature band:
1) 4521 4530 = 0.133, 38.2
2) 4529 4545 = 0.129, 39.2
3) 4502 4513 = -0.119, 46.7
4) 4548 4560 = 0.036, 44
